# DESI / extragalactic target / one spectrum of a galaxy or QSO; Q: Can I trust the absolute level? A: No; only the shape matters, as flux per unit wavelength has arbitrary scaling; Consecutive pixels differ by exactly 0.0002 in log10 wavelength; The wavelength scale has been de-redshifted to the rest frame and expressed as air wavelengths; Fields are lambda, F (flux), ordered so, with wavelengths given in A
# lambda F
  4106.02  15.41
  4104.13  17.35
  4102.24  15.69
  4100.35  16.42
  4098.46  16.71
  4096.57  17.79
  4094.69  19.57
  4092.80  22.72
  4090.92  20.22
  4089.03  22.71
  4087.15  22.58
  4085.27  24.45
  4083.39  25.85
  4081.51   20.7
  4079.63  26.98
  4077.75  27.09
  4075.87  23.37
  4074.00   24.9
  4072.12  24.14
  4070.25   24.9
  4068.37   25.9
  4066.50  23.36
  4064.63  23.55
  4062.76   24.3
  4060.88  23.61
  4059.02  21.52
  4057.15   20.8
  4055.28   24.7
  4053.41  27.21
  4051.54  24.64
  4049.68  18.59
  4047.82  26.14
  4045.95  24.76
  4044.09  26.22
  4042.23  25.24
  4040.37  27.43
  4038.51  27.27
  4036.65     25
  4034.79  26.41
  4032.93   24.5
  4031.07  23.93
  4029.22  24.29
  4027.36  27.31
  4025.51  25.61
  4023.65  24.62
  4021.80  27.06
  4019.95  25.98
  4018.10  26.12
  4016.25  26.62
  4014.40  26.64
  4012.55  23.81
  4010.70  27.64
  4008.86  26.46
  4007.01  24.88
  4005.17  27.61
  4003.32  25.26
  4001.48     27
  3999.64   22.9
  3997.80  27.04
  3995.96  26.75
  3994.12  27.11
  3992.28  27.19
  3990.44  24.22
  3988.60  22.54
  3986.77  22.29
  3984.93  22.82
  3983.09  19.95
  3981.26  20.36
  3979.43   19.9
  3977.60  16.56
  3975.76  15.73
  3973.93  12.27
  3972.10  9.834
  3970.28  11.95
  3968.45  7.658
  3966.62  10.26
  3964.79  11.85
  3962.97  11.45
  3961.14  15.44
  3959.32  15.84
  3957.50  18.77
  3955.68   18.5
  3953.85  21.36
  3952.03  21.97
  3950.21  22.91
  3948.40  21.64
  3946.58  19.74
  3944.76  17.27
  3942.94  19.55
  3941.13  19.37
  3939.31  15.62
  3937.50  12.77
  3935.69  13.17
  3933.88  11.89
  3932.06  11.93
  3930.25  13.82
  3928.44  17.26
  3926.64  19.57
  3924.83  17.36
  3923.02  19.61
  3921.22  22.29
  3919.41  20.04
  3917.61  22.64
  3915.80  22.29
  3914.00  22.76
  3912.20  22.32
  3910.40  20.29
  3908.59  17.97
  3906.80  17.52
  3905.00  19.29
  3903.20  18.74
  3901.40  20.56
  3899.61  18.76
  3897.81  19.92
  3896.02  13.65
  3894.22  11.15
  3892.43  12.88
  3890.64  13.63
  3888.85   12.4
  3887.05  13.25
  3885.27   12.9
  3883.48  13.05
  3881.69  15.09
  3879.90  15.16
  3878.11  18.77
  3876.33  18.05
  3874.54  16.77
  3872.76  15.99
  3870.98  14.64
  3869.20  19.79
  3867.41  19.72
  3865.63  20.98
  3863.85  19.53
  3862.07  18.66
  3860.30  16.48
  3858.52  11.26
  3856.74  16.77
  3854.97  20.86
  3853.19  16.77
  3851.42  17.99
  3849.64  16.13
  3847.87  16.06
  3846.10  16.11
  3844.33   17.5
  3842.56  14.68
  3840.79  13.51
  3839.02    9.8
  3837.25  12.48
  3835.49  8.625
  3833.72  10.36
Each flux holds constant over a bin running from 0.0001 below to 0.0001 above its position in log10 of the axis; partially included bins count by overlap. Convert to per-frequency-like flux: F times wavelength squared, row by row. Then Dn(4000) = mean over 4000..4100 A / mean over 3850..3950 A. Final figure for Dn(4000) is 1.5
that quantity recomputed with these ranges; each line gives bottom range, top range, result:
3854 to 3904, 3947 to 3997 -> 1.18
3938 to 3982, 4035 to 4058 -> 1.58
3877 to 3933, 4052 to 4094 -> 1.50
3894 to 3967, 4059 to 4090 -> 1.45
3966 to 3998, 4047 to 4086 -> 1.32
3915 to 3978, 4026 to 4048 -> 1.63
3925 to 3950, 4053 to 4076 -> 1.53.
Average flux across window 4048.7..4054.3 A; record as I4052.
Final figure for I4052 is 23.5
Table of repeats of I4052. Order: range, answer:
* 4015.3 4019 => 26.4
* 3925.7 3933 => 15.6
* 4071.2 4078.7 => 24.9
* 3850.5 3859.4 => 16.7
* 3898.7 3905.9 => 19.3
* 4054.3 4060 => 22.4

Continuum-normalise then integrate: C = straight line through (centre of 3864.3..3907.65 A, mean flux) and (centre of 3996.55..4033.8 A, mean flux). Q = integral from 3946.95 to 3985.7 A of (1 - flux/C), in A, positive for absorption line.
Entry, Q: 9.8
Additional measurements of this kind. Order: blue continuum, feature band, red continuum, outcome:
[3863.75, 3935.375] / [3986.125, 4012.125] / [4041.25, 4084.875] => -4.92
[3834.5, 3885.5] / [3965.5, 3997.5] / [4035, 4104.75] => 2.28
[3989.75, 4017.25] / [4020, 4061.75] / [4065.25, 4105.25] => -1.09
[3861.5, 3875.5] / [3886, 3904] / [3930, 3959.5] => 2.54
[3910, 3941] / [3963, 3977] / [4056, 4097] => 5.77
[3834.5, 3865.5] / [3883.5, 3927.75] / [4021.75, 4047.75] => 1.93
